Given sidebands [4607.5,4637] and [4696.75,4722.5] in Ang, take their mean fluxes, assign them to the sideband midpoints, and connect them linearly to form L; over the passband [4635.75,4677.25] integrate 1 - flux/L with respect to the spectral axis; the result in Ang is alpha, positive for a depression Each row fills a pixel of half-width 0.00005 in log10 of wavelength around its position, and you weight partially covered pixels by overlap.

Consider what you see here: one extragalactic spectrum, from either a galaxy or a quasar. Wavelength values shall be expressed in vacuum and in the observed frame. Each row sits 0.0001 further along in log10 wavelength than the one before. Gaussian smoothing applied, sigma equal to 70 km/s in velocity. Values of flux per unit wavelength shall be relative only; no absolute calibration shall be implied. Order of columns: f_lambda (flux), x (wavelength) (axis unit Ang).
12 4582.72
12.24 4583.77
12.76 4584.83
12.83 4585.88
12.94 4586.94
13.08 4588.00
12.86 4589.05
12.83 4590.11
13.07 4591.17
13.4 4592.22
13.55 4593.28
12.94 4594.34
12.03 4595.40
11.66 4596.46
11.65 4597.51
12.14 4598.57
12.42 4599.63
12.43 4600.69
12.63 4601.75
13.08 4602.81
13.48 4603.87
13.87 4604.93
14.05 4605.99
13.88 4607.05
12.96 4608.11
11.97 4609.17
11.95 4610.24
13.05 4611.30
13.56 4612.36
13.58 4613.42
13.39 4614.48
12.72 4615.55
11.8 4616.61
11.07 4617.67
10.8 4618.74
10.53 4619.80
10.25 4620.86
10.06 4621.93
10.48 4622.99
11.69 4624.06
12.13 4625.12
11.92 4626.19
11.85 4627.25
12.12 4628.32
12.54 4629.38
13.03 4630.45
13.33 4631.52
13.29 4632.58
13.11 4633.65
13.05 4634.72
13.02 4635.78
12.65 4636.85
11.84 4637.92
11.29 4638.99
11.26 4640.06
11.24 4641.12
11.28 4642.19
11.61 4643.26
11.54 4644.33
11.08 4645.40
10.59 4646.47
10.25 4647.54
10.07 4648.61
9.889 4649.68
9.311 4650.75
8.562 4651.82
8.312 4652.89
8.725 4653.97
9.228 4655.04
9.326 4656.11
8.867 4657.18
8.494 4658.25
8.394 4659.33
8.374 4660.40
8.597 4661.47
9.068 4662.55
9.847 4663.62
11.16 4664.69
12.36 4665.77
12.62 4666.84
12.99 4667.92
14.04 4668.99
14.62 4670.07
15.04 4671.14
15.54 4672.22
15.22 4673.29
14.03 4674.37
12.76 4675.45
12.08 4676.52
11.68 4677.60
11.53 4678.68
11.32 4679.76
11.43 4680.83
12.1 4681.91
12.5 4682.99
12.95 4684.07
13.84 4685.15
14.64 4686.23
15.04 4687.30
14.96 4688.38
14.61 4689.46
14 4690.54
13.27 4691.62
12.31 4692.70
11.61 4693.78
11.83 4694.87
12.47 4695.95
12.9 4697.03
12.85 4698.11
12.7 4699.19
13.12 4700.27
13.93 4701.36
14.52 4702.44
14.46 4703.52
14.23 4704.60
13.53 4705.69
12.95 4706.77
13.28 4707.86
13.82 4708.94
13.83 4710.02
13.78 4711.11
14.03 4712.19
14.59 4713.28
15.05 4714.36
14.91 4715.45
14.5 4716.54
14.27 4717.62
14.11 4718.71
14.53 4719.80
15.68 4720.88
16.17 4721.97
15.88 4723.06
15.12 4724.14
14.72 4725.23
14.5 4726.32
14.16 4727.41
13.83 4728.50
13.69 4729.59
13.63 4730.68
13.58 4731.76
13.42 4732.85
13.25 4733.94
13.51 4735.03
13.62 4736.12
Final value 5.8 Ang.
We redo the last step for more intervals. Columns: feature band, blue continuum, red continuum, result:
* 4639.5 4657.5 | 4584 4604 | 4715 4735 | 4.5 Ang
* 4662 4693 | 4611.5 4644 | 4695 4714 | 0.0 Ang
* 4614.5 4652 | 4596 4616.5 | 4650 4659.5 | -3.3 Ang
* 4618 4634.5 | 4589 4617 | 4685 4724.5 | 1.6 Ang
